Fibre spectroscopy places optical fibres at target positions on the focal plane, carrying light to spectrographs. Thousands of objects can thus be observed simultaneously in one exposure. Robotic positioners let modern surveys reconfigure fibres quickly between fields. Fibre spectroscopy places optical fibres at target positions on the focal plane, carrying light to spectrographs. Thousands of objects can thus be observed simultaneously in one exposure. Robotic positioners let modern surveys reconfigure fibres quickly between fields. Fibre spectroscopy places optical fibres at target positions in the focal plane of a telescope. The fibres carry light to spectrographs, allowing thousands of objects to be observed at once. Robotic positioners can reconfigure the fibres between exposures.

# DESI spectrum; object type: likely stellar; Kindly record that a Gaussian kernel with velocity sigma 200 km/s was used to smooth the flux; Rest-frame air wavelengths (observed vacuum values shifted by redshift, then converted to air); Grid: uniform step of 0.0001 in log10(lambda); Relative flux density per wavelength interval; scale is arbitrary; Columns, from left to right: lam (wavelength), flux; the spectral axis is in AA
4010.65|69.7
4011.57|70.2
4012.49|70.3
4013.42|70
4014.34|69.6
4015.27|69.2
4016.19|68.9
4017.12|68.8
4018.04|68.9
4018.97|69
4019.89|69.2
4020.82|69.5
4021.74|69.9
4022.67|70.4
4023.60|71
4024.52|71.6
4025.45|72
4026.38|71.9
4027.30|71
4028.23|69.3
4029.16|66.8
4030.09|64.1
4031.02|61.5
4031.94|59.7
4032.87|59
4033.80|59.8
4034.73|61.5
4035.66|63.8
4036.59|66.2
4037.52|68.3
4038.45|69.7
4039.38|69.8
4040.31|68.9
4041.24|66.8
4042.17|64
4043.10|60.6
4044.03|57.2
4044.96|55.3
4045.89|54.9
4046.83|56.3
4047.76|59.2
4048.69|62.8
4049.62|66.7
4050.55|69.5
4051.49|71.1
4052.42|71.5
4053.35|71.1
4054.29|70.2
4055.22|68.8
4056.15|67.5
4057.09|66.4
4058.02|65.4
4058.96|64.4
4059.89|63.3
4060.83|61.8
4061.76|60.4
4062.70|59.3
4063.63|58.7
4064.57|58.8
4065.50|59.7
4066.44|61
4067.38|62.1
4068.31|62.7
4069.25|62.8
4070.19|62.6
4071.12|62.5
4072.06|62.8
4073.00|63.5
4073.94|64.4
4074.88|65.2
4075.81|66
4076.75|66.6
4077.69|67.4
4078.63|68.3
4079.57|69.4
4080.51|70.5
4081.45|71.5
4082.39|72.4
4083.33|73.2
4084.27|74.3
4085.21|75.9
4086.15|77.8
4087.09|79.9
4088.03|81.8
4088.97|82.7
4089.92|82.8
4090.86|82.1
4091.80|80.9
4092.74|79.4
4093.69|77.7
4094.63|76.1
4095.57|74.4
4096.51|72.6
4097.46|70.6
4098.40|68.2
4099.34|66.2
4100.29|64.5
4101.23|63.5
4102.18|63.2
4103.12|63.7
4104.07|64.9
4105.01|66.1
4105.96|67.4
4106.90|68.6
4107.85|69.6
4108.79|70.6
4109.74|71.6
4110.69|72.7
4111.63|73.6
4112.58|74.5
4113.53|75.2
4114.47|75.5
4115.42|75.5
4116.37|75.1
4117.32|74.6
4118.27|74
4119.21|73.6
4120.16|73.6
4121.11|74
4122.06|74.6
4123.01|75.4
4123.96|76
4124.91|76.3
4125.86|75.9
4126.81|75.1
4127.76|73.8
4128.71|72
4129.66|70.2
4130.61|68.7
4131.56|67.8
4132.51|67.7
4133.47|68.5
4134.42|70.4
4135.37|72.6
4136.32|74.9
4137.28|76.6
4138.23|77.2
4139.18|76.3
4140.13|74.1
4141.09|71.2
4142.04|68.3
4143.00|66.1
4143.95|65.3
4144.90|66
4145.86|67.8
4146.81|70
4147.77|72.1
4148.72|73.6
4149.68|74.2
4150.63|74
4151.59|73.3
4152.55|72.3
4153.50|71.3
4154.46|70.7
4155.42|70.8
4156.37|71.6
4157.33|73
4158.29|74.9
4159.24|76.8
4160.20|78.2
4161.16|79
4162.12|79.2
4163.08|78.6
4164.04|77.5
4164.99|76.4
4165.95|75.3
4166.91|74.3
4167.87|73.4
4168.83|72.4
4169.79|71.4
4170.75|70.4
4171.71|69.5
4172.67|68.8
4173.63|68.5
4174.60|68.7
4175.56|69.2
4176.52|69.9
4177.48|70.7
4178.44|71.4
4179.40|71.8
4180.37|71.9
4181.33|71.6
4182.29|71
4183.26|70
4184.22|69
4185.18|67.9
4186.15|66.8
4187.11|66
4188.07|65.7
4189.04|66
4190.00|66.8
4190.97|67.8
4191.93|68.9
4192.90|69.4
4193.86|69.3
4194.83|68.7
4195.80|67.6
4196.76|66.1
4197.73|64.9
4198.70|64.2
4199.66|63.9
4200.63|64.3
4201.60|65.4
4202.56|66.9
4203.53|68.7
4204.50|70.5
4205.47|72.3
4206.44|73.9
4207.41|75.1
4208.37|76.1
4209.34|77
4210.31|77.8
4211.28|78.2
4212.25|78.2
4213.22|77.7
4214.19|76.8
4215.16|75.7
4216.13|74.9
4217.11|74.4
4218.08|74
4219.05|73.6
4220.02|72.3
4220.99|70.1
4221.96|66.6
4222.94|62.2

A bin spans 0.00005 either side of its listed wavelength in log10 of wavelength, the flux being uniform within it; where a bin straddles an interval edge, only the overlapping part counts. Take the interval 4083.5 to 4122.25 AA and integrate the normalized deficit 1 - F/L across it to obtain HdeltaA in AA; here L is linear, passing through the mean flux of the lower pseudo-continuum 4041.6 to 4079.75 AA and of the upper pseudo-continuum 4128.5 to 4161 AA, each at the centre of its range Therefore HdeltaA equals -3.2 AA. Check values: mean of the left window 63.7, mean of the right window 71.8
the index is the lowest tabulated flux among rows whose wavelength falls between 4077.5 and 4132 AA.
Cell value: 63.2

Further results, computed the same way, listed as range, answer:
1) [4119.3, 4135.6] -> 67.7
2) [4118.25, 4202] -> 63.9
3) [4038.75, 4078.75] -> 54.9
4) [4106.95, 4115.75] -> 69.6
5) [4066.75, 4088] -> 62.1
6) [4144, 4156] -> 66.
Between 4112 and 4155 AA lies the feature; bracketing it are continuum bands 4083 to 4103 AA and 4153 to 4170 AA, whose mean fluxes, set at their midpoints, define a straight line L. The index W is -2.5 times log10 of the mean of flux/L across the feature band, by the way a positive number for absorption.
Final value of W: 0.03 mag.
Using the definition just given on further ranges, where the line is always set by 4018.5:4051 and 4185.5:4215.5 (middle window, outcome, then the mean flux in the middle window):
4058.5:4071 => 0.082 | 61.4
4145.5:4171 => -0.075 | 73.9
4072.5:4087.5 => -0.058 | 70.3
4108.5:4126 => -0.100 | 74.3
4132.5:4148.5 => -0.040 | 71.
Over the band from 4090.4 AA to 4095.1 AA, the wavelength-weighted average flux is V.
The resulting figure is 79.2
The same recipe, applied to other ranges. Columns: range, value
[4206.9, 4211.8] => 76.9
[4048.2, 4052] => 67.6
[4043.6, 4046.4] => 55.7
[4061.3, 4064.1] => 59.4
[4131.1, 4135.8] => 69.3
